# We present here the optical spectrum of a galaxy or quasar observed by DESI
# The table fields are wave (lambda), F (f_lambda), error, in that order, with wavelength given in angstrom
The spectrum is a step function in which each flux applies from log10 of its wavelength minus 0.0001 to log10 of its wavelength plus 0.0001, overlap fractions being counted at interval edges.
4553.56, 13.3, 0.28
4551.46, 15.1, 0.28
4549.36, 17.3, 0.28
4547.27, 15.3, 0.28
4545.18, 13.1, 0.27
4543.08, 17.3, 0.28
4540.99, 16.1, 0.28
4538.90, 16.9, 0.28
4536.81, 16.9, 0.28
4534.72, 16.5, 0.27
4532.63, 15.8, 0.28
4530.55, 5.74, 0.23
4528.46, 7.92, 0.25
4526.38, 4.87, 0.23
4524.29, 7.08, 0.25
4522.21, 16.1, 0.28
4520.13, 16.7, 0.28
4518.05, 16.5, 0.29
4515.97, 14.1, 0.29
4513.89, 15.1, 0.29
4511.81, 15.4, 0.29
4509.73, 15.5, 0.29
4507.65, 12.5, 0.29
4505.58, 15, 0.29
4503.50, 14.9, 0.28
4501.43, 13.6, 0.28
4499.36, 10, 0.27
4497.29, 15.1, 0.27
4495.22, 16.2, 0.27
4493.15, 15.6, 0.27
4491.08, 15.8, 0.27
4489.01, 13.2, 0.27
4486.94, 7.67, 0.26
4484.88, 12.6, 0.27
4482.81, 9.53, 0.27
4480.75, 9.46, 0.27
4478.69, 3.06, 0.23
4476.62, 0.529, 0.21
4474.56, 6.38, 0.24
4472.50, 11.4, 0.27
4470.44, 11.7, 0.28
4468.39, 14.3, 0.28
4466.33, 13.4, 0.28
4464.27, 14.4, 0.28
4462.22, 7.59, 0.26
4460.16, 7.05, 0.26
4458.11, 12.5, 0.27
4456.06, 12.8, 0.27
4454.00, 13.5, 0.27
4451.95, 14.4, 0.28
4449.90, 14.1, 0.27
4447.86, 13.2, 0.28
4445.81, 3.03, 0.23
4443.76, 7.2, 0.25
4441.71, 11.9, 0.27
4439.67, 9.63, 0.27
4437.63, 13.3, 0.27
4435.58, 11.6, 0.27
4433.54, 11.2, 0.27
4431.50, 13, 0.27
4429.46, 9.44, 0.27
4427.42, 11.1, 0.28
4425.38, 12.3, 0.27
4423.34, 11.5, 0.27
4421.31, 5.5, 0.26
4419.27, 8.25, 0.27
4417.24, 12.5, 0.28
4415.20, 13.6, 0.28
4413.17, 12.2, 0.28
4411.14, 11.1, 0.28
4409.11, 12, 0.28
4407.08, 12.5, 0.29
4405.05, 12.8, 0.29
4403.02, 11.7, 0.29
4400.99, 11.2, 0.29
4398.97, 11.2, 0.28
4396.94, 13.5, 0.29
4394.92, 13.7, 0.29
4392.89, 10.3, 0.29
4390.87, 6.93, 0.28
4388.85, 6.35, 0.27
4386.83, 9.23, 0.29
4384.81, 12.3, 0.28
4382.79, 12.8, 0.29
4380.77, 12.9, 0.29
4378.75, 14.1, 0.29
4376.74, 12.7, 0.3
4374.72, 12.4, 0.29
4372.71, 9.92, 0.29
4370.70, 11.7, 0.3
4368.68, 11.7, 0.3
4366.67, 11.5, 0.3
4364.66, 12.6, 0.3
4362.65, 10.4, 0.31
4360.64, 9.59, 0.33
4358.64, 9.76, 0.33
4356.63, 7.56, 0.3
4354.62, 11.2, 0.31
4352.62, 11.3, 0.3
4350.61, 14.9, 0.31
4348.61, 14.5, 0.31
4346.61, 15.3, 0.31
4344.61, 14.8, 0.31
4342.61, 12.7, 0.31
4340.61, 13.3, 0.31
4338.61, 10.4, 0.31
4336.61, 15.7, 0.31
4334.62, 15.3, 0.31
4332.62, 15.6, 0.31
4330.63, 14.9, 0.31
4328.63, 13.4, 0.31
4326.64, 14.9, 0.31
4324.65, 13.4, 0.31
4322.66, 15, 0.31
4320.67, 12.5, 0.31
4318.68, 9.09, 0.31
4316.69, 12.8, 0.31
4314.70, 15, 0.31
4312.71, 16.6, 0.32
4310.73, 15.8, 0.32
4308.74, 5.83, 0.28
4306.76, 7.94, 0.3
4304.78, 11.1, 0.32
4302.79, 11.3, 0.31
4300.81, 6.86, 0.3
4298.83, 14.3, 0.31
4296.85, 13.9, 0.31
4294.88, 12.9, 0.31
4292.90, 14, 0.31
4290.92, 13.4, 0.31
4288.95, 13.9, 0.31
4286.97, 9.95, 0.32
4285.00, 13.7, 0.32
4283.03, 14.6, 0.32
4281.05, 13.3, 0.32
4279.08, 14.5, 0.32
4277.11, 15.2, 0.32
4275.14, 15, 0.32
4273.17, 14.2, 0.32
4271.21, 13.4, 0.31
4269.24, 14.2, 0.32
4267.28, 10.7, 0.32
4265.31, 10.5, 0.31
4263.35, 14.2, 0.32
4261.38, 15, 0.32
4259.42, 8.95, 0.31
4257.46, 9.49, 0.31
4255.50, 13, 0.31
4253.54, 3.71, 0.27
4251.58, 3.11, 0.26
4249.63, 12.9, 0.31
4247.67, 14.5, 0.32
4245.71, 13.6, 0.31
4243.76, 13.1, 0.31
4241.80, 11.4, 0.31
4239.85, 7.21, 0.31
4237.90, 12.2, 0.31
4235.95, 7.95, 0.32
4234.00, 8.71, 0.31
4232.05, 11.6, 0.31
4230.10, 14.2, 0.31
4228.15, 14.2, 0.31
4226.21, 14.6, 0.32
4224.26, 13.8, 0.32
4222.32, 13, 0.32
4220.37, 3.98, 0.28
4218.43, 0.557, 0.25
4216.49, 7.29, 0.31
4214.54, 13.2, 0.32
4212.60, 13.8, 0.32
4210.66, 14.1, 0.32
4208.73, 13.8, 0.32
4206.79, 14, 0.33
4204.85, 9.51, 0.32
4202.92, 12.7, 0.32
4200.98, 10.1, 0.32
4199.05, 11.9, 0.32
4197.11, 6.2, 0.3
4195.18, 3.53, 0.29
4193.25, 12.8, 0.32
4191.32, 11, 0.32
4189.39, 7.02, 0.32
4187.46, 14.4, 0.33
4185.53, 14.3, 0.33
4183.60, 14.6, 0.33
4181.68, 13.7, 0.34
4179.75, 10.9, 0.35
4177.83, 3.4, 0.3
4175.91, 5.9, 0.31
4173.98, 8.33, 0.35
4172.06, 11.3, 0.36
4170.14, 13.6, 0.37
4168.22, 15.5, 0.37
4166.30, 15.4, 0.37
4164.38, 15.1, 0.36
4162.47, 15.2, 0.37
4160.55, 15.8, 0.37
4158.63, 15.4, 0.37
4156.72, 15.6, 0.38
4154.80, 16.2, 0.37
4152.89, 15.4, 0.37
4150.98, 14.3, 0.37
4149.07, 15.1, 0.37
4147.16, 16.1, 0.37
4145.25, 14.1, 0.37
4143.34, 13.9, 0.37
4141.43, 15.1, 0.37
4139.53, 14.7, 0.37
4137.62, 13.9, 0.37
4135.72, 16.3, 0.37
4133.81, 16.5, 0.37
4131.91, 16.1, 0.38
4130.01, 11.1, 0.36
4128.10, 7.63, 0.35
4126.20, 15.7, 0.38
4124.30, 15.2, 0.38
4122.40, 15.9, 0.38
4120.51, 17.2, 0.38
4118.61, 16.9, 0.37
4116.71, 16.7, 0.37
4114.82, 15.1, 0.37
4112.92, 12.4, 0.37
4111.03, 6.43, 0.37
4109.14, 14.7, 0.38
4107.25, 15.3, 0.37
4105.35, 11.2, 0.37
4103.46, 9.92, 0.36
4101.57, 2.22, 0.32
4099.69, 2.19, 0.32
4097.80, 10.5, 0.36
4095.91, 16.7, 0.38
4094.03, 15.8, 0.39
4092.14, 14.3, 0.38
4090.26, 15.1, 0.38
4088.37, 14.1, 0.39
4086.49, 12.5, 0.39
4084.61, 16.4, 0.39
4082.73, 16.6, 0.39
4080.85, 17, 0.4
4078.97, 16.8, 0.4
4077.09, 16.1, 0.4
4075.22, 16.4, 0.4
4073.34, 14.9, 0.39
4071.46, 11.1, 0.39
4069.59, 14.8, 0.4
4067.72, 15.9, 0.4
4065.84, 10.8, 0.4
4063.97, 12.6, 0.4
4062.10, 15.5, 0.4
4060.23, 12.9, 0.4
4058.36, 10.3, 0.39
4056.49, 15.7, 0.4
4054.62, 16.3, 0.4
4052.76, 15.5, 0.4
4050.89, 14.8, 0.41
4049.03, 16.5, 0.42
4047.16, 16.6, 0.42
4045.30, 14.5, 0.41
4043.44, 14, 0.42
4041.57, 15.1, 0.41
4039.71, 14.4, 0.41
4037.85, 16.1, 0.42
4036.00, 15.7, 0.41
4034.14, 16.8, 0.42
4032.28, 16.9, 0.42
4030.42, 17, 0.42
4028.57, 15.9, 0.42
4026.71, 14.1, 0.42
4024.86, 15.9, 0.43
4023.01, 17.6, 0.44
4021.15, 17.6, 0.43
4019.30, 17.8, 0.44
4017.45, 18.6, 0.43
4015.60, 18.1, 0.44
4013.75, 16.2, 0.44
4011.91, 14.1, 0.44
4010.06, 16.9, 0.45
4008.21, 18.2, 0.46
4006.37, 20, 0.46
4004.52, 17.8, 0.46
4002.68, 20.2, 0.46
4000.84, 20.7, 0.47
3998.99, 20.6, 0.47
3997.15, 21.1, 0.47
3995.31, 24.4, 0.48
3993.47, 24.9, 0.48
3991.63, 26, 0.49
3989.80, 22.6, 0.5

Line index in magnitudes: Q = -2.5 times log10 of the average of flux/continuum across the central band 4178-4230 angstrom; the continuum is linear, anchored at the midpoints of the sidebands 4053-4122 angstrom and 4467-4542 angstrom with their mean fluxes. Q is 0.20 mag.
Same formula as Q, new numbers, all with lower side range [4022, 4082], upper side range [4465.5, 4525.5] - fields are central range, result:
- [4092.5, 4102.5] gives 0.456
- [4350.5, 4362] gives 0.263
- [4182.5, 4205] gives 0.308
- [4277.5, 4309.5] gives 0.132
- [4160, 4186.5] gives 0.170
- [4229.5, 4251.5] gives 0.239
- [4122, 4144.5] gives 0.025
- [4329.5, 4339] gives -0.098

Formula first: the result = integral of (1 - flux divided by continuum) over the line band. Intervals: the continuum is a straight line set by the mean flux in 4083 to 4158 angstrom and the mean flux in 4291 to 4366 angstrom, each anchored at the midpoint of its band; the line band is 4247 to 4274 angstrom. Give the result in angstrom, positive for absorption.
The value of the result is 3.64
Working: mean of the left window 13.7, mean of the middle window 11.2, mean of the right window 12.6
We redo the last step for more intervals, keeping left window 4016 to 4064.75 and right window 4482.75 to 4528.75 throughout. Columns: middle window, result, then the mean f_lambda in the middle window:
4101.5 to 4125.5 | 2.81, 13.4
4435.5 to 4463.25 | 5.56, 10.8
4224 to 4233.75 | 0.89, 13.3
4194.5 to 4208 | 4.44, 9.91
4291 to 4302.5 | 1.53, 12.4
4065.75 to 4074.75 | 0.90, 13.9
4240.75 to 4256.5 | 4.23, 10.6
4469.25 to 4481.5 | 5.73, 7.13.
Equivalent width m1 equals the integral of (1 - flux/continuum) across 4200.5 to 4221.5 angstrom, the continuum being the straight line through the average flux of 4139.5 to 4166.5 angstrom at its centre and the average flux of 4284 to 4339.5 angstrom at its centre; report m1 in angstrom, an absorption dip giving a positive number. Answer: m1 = 5.9 angstrom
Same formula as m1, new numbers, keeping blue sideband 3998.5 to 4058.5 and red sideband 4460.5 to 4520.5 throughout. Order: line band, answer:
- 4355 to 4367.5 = 3.0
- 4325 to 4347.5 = -0.8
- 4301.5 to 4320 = 3.0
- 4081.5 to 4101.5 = 3.8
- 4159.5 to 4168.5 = 0.0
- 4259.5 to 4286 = 1.3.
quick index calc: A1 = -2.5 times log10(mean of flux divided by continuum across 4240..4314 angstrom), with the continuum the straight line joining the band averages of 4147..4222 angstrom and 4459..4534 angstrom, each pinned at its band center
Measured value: -0.03 mag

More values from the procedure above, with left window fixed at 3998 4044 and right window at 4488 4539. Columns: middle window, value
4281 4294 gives 0.15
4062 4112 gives 0.26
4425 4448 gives 0.34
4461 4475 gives 0.22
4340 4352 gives 0.05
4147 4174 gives 0.10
